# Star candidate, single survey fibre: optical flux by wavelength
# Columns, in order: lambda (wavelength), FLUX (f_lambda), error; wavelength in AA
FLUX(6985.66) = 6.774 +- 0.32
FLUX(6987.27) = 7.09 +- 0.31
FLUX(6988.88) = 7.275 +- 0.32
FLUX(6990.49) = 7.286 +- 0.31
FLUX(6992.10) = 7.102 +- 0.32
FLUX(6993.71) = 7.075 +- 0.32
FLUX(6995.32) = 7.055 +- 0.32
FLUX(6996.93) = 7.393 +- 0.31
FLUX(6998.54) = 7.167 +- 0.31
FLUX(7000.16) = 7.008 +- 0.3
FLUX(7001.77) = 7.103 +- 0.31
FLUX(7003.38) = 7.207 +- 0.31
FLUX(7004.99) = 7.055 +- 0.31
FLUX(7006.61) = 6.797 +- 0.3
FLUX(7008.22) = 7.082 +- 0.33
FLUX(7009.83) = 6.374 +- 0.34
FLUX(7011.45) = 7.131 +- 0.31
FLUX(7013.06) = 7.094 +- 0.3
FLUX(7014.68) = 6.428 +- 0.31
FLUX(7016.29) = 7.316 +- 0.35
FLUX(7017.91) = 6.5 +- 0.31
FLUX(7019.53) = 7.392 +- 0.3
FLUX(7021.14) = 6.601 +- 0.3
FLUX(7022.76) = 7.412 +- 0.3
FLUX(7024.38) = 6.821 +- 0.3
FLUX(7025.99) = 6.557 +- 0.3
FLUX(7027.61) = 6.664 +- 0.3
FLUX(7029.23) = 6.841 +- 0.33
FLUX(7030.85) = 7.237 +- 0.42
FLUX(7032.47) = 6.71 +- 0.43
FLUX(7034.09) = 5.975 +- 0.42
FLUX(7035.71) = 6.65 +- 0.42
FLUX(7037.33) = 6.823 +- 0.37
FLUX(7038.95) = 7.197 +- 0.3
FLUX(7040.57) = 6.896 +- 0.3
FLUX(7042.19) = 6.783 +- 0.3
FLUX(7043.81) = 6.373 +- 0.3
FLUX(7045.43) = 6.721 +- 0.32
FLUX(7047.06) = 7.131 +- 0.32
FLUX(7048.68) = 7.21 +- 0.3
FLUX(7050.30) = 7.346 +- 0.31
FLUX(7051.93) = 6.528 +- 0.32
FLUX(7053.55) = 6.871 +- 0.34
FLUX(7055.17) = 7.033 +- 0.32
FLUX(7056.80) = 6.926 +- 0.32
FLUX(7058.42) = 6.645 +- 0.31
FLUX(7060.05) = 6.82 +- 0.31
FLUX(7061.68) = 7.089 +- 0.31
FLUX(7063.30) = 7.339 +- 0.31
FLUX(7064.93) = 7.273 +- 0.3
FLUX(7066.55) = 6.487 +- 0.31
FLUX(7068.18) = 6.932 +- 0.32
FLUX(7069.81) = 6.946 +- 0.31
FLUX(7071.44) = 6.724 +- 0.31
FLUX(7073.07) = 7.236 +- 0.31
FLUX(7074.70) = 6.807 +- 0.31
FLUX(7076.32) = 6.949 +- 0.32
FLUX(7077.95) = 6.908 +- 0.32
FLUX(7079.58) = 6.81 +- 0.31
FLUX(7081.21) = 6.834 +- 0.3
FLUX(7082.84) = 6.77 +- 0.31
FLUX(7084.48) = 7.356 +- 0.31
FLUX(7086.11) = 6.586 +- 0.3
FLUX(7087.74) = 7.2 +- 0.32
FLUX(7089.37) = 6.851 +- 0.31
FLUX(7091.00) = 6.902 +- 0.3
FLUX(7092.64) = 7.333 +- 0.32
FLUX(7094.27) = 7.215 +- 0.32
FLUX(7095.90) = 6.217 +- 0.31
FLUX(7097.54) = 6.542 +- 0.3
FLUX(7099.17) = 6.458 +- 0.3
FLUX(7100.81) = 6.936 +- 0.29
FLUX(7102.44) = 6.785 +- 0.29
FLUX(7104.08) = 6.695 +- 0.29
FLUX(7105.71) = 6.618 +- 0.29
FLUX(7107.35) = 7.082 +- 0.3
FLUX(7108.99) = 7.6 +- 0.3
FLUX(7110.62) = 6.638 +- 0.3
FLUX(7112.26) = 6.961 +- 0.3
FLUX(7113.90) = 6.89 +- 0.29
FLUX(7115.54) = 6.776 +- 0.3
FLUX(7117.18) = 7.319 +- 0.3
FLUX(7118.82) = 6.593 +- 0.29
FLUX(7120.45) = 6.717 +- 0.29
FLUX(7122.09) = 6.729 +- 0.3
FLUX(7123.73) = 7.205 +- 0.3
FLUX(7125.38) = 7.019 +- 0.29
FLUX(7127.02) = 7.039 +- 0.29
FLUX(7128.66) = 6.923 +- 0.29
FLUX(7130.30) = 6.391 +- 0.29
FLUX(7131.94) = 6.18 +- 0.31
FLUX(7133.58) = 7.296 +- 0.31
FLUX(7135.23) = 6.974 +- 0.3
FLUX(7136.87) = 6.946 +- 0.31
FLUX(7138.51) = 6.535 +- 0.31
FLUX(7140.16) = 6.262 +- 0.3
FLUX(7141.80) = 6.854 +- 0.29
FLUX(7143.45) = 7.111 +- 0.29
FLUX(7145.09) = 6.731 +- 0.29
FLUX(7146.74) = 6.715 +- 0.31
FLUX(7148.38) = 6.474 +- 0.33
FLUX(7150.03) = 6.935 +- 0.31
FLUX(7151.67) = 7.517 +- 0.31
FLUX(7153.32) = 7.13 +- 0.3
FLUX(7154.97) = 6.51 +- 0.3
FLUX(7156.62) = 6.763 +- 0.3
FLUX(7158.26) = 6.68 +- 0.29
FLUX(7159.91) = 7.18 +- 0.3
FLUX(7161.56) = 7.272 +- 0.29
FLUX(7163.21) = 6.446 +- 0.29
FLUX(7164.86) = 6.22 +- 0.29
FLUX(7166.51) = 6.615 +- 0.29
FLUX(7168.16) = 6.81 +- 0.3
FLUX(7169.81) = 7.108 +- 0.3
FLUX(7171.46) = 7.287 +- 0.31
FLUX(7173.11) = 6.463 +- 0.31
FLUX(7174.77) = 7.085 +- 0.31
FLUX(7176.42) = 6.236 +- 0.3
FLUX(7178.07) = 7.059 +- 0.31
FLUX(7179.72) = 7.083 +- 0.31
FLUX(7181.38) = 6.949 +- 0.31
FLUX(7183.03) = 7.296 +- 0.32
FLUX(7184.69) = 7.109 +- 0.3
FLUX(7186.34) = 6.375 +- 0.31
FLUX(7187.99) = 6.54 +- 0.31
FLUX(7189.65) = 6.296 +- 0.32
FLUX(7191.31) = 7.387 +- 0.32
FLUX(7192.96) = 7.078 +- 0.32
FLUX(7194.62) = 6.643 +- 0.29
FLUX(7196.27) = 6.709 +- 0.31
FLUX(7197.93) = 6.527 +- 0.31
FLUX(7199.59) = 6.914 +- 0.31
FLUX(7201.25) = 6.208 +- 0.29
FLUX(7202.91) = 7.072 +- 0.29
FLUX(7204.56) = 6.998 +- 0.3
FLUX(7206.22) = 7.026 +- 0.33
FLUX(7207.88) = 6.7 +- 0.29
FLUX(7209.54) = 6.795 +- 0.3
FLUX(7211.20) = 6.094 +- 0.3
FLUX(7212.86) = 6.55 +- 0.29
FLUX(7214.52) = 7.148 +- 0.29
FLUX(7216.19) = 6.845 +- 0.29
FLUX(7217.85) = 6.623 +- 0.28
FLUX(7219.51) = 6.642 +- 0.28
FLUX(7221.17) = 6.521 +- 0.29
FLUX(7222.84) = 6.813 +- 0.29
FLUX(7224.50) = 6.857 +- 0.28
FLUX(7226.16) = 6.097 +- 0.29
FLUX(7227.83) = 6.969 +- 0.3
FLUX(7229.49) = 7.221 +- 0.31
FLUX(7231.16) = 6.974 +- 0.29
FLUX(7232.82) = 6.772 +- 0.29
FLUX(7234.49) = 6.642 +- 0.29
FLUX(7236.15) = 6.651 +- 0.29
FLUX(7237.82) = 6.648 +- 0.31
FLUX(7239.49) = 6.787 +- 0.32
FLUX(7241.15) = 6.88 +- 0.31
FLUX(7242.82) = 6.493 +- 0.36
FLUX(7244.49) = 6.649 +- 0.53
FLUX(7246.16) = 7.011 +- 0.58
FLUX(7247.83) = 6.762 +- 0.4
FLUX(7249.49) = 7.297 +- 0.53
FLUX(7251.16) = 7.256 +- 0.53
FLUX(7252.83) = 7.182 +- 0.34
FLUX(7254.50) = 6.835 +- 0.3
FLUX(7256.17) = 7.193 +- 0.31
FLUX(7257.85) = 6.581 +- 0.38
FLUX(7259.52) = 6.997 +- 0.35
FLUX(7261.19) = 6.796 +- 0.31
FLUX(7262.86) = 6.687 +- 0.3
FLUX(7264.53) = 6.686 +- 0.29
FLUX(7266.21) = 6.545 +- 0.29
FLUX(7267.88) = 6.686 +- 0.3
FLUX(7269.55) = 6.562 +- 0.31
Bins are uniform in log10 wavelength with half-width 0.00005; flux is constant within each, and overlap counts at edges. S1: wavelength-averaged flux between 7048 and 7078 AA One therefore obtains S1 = 6.95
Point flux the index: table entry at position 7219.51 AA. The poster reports 6.642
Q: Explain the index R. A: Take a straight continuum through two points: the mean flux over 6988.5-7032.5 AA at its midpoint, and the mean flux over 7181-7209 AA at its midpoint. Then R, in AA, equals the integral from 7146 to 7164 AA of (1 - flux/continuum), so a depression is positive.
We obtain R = -0.1 AA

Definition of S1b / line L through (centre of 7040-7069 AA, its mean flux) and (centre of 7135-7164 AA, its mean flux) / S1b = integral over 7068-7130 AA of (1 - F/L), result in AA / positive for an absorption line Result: -0.2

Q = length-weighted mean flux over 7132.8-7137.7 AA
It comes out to 7.07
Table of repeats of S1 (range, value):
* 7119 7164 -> 6.83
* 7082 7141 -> 6.85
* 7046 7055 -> 7.01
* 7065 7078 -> 6.9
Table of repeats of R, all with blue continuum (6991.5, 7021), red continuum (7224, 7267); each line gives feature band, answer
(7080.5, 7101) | 0.2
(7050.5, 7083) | 0.2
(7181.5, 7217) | 0.4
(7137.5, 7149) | 0.4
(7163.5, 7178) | 0.3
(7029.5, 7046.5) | 0.6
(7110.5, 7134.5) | 0.2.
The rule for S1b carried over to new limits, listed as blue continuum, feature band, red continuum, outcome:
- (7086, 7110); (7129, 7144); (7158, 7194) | 0.3 AA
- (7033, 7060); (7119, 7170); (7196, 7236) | -0.3 AA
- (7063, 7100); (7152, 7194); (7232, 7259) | 0.1 AA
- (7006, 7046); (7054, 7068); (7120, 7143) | -0.3 AA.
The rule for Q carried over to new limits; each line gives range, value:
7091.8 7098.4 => 6.82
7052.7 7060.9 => 6.86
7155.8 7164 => 6.87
